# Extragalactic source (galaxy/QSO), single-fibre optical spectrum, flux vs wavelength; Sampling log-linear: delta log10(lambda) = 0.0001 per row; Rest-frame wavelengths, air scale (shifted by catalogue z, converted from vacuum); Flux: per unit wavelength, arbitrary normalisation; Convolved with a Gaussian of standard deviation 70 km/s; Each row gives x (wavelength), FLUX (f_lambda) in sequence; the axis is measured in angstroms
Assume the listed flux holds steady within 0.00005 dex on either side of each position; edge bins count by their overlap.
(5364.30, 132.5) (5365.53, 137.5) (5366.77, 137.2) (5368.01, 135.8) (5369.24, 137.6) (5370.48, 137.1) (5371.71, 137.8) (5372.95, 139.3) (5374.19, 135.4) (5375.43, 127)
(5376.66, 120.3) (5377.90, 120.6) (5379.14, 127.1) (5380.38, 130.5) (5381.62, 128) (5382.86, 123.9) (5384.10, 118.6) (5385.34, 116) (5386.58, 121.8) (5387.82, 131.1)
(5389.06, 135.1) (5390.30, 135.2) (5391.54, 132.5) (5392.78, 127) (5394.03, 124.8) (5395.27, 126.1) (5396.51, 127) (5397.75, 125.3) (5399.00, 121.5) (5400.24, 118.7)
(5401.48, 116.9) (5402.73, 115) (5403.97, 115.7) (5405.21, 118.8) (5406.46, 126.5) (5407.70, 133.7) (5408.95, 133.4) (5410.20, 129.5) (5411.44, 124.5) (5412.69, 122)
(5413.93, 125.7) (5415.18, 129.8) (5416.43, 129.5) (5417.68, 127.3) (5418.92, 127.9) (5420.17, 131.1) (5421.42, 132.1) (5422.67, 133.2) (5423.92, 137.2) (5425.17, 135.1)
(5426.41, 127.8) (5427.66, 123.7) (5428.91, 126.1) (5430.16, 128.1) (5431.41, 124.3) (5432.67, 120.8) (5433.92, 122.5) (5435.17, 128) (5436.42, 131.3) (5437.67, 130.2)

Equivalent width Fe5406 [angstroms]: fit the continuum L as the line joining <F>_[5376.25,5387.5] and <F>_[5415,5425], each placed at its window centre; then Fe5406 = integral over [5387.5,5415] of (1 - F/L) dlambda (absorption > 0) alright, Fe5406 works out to 0.3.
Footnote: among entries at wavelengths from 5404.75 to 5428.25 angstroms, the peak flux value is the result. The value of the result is 137.2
